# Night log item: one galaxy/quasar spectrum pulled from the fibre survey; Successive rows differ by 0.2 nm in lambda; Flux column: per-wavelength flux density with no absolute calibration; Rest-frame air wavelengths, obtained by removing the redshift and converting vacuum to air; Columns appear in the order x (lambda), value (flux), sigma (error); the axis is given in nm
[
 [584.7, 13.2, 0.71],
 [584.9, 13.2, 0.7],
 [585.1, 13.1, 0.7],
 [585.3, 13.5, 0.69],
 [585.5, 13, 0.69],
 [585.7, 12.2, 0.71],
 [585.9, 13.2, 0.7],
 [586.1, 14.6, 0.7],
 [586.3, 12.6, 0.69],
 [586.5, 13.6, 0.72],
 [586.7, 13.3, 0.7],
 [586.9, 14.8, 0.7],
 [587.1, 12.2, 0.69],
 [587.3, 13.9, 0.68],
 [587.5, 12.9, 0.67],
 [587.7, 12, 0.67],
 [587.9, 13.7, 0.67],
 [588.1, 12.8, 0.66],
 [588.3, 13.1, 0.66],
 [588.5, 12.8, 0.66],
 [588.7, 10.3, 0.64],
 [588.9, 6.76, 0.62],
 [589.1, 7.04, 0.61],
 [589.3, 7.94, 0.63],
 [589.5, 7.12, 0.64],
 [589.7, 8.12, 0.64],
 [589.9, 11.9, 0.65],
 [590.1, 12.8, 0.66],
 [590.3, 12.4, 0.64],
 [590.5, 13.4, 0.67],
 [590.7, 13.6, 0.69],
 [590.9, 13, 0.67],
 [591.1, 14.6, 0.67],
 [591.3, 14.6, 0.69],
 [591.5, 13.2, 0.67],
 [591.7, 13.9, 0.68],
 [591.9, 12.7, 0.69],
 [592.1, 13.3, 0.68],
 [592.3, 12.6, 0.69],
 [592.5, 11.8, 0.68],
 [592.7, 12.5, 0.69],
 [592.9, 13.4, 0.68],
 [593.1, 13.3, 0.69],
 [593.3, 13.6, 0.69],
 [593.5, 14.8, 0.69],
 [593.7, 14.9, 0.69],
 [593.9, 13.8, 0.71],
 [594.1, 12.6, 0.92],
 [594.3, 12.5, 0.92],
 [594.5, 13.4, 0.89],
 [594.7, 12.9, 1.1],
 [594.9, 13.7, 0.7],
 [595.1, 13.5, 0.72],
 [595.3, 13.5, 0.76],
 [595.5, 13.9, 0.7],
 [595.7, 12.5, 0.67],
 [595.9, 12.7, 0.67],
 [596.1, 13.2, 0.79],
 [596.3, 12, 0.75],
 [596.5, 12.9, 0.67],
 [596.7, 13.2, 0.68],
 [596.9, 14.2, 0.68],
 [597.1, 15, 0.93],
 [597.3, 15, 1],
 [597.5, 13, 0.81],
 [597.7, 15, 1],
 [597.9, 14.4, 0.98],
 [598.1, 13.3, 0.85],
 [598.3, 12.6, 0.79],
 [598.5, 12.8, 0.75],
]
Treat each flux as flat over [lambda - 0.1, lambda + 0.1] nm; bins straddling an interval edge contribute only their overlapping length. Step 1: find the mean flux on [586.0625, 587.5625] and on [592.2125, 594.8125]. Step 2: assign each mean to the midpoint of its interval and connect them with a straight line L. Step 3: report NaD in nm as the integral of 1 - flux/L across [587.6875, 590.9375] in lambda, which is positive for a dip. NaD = 0.57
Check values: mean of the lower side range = 13.5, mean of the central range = 11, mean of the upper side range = 13.2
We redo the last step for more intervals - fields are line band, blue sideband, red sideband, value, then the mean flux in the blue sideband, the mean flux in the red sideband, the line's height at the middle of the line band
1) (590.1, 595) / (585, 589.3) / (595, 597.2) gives -0.15 nm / 12.3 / 13.3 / 12.9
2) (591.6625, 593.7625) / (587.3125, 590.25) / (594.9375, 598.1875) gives -0.19 nm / 10.8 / 13.6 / 12.2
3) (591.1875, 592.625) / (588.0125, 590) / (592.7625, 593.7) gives -0.07 nm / 9.77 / 13.8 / 12.6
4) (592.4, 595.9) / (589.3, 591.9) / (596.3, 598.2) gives -0.05 nm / 12.2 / 13.9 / 13.1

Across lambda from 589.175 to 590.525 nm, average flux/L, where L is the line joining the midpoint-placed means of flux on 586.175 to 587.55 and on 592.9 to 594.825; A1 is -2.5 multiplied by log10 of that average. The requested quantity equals 0.29 mag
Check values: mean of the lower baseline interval 13.4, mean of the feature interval 10.3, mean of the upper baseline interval 13.5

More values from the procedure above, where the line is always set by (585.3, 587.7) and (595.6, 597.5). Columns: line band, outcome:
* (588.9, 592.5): 0.136 mag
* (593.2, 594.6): -0.024 mag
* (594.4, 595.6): -0.009 mag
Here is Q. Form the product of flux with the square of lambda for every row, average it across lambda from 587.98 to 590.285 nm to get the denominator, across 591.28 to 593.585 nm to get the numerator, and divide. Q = 1.32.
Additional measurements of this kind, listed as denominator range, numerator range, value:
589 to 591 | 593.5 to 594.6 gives 1.28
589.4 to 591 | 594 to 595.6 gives 1.17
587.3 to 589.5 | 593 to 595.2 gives 1.27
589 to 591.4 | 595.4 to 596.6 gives 1.15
